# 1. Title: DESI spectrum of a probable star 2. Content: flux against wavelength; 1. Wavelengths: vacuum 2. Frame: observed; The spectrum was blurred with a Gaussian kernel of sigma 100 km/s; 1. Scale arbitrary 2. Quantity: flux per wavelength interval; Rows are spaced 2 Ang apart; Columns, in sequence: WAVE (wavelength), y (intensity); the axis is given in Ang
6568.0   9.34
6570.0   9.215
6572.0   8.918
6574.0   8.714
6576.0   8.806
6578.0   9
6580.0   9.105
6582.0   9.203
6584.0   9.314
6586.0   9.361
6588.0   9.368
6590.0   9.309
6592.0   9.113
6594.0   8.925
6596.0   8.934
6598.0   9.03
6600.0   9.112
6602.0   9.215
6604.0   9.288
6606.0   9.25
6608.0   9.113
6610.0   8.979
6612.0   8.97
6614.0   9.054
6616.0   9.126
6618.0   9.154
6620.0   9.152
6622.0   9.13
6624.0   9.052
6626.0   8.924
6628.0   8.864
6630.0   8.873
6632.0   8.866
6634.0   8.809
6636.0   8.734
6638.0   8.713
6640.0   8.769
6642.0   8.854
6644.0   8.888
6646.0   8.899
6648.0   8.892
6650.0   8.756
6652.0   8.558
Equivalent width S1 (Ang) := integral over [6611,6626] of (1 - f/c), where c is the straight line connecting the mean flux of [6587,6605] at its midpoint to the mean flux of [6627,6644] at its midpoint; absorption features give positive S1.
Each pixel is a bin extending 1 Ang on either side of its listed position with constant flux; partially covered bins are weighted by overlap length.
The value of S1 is -0.2 Ang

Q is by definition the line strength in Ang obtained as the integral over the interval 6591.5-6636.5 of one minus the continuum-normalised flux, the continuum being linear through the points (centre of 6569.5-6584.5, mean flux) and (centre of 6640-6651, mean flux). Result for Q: -0.52 Ang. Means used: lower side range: 9.02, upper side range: 8.85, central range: 9.03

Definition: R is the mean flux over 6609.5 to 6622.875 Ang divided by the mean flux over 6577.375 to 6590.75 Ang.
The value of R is 0.98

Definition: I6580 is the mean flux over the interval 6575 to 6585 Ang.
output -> 9.09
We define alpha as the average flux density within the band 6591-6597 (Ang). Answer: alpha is 8.99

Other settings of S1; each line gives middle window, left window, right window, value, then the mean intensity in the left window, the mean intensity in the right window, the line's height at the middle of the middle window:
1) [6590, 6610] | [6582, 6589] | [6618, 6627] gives 0.2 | 9.33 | 9.07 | 9.23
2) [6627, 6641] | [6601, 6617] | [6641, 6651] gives 0.2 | 9.12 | 8.86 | 8.94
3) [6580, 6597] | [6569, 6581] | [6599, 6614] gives -0.3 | 8.96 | 9.13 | 9.03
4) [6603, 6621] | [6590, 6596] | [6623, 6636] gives -0.3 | 9.05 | 8.89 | 8.97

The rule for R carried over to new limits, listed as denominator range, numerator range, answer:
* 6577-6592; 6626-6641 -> 0.95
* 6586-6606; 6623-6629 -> 0.98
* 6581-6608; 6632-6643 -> 0.96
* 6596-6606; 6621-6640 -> 0.97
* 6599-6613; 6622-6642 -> 0.97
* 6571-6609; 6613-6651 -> 0.98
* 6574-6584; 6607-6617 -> 1.00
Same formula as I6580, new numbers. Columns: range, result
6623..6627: 8.99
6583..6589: 9.35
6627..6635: 8.85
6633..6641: 8.76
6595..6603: 9.07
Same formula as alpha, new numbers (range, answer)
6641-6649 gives 8.88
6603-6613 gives 9.12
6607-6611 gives 9.05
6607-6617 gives 9.05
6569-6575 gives 8.95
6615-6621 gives 9.14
